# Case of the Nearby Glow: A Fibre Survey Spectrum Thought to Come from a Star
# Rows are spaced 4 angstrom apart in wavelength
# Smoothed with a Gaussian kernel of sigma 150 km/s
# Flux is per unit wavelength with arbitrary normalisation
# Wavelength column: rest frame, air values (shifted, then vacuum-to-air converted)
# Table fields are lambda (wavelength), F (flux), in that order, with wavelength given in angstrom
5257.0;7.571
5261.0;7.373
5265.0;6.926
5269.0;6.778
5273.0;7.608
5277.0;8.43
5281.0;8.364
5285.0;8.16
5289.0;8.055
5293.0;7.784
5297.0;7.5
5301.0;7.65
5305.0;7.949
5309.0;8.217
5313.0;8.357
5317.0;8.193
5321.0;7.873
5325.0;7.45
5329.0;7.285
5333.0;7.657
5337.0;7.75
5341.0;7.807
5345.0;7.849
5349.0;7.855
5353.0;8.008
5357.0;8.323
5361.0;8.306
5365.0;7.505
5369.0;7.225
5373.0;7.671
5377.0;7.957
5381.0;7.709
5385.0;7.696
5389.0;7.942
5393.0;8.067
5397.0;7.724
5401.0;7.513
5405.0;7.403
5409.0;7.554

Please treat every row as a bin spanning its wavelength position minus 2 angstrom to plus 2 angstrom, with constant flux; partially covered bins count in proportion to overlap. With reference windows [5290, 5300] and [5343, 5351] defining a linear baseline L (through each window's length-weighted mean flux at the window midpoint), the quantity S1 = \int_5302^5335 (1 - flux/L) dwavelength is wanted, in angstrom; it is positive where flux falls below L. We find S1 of -0.5 angstrom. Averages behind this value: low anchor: 7.68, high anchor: 7.85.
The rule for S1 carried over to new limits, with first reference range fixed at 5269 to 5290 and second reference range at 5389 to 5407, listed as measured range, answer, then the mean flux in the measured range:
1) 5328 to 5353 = 0.34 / 7.74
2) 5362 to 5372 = 0.38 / 7.49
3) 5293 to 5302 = 0.39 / 7.61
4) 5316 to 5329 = 0.27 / 7.73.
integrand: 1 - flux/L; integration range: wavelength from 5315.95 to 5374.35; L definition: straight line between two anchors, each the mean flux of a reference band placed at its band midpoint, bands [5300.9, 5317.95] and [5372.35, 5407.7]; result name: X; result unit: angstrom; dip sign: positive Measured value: 1.2 angstrom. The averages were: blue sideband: 8.11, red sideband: 7.74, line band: 7.78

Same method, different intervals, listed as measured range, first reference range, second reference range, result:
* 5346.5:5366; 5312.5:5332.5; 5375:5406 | -0.63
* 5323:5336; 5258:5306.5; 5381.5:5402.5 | 0.43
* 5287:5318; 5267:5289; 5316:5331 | -0.76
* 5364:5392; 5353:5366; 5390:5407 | 0.71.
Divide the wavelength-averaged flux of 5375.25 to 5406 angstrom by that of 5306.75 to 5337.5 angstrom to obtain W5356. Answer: 1.0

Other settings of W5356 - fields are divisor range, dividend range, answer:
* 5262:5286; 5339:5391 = 1.02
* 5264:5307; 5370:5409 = 0.99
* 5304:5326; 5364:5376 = 0.93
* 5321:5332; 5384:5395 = 1.06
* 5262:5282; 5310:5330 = 1.04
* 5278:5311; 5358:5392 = 0.98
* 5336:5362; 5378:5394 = 0.98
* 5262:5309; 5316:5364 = 1.01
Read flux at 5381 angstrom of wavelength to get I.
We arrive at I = 7.709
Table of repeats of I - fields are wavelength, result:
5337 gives 7.75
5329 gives 7.285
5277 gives 8.43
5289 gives 8.055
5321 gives 7.873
